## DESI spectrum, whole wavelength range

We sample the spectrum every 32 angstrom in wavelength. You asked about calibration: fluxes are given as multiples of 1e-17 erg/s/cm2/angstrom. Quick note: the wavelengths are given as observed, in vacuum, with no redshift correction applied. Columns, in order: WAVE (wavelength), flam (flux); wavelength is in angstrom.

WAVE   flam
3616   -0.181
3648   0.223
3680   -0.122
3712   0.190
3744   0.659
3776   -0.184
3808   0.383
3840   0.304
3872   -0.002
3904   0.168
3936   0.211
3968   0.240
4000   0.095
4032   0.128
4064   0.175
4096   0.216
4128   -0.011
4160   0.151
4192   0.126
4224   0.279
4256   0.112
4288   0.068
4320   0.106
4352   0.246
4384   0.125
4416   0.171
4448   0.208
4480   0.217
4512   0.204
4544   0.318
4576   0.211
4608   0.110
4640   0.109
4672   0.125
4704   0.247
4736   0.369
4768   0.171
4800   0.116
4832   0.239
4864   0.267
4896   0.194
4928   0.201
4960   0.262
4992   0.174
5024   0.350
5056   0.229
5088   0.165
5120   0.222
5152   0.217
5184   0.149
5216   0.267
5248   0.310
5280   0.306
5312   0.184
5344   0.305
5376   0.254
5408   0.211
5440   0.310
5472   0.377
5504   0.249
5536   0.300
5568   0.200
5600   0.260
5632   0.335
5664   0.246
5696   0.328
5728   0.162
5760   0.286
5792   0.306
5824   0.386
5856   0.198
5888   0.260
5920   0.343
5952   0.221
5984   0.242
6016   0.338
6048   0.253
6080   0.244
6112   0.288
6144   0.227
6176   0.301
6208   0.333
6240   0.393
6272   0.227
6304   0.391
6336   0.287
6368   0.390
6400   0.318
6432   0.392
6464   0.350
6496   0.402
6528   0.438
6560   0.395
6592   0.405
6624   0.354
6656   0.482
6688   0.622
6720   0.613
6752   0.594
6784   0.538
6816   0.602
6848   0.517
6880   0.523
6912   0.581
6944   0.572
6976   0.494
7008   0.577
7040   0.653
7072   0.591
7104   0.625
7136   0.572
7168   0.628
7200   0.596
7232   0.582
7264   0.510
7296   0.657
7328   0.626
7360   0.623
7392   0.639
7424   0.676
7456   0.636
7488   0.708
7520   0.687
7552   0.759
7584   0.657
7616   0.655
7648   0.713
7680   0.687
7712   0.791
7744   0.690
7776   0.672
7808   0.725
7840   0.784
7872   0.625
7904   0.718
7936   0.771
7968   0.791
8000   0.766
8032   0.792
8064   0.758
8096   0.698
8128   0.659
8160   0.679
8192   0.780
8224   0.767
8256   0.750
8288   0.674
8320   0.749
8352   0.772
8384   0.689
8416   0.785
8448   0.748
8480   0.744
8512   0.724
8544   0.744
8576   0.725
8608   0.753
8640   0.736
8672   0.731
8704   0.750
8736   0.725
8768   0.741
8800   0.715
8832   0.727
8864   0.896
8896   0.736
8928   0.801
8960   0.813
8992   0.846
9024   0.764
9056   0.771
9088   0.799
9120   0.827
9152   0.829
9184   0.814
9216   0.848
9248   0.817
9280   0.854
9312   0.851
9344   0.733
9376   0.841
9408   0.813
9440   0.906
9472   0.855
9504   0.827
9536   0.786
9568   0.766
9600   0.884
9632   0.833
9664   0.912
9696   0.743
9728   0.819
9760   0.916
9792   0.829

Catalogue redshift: 0.671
